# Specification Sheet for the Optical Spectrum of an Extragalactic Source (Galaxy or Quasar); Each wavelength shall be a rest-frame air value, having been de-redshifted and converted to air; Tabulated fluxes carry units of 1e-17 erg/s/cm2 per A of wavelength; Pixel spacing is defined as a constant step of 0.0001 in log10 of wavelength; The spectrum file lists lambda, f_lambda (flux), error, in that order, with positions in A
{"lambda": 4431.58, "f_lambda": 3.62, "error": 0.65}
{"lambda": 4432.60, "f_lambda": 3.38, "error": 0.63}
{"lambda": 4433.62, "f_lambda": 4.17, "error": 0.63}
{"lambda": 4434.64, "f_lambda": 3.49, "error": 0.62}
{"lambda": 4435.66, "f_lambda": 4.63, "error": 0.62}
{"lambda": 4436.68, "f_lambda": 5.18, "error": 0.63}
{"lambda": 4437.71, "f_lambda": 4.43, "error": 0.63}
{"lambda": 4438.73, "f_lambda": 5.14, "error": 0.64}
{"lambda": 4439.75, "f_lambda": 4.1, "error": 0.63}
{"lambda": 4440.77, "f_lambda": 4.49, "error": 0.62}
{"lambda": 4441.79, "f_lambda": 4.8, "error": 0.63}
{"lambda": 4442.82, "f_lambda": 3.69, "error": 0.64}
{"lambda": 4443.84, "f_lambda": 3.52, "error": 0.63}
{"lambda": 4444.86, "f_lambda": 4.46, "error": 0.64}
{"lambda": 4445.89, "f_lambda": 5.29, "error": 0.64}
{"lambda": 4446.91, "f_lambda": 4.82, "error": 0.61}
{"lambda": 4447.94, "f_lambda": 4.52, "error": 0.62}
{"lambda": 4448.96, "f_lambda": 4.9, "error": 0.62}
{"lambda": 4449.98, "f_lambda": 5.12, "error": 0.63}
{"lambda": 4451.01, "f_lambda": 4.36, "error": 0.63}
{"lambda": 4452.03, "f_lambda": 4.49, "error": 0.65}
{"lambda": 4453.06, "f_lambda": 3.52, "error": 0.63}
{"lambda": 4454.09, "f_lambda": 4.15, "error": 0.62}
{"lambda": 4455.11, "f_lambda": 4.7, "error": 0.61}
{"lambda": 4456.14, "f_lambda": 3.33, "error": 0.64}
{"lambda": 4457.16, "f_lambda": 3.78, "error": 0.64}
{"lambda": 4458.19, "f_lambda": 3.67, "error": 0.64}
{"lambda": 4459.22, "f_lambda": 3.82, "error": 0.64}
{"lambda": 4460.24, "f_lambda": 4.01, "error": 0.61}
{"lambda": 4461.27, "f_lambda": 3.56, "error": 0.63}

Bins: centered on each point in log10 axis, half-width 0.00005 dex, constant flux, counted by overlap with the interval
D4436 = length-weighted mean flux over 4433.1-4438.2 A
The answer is 4.37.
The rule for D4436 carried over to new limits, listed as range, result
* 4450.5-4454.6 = 4.13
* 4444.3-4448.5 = 4.76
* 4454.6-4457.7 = 3.94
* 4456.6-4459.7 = 3.75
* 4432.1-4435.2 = 3.7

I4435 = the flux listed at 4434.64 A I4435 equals 3.49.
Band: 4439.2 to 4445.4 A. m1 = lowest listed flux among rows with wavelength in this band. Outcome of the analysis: 3.52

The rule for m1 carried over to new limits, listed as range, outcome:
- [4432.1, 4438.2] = 3.38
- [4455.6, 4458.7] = 3.33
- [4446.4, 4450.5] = 4.52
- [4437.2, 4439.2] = 4.43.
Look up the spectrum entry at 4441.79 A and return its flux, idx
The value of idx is 4.8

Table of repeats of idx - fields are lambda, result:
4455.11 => 4.7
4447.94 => 4.52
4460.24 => 4.01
